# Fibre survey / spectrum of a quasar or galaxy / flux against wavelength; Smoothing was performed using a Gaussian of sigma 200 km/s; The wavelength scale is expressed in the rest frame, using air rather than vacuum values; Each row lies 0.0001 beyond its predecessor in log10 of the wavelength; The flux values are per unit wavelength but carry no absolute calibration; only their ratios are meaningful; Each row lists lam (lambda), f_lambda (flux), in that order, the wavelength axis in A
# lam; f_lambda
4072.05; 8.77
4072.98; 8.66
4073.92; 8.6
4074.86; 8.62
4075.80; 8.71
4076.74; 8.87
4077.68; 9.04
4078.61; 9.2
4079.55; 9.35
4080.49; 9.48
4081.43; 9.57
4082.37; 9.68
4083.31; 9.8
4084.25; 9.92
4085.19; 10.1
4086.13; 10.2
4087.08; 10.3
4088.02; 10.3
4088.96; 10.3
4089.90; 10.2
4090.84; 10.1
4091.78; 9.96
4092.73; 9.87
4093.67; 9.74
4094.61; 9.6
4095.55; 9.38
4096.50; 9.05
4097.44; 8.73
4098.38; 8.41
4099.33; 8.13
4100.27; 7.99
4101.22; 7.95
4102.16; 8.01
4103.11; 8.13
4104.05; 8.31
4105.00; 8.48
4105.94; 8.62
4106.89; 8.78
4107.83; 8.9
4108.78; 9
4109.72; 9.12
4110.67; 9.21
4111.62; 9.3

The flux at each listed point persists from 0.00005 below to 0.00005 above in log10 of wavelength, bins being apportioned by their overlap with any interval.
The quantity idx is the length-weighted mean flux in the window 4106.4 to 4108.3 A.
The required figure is 8.84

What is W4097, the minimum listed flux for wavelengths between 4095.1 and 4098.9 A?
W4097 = 8.41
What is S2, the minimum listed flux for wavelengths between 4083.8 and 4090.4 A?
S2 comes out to 9.92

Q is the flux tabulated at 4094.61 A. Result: 9.6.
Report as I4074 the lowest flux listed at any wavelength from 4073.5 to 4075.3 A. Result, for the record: 8.6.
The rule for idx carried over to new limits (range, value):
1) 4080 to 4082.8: 9.57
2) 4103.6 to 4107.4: 8.56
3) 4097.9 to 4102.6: 8.1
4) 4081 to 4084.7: 9.74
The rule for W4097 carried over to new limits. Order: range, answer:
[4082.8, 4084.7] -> 9.8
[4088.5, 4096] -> 9.38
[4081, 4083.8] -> 9.57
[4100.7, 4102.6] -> 7.95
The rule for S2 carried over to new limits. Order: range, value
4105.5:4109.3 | 8.62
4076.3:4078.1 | 8.87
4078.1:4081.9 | 9.2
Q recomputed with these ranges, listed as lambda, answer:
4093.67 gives 9.74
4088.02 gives 10.3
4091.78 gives 9.96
